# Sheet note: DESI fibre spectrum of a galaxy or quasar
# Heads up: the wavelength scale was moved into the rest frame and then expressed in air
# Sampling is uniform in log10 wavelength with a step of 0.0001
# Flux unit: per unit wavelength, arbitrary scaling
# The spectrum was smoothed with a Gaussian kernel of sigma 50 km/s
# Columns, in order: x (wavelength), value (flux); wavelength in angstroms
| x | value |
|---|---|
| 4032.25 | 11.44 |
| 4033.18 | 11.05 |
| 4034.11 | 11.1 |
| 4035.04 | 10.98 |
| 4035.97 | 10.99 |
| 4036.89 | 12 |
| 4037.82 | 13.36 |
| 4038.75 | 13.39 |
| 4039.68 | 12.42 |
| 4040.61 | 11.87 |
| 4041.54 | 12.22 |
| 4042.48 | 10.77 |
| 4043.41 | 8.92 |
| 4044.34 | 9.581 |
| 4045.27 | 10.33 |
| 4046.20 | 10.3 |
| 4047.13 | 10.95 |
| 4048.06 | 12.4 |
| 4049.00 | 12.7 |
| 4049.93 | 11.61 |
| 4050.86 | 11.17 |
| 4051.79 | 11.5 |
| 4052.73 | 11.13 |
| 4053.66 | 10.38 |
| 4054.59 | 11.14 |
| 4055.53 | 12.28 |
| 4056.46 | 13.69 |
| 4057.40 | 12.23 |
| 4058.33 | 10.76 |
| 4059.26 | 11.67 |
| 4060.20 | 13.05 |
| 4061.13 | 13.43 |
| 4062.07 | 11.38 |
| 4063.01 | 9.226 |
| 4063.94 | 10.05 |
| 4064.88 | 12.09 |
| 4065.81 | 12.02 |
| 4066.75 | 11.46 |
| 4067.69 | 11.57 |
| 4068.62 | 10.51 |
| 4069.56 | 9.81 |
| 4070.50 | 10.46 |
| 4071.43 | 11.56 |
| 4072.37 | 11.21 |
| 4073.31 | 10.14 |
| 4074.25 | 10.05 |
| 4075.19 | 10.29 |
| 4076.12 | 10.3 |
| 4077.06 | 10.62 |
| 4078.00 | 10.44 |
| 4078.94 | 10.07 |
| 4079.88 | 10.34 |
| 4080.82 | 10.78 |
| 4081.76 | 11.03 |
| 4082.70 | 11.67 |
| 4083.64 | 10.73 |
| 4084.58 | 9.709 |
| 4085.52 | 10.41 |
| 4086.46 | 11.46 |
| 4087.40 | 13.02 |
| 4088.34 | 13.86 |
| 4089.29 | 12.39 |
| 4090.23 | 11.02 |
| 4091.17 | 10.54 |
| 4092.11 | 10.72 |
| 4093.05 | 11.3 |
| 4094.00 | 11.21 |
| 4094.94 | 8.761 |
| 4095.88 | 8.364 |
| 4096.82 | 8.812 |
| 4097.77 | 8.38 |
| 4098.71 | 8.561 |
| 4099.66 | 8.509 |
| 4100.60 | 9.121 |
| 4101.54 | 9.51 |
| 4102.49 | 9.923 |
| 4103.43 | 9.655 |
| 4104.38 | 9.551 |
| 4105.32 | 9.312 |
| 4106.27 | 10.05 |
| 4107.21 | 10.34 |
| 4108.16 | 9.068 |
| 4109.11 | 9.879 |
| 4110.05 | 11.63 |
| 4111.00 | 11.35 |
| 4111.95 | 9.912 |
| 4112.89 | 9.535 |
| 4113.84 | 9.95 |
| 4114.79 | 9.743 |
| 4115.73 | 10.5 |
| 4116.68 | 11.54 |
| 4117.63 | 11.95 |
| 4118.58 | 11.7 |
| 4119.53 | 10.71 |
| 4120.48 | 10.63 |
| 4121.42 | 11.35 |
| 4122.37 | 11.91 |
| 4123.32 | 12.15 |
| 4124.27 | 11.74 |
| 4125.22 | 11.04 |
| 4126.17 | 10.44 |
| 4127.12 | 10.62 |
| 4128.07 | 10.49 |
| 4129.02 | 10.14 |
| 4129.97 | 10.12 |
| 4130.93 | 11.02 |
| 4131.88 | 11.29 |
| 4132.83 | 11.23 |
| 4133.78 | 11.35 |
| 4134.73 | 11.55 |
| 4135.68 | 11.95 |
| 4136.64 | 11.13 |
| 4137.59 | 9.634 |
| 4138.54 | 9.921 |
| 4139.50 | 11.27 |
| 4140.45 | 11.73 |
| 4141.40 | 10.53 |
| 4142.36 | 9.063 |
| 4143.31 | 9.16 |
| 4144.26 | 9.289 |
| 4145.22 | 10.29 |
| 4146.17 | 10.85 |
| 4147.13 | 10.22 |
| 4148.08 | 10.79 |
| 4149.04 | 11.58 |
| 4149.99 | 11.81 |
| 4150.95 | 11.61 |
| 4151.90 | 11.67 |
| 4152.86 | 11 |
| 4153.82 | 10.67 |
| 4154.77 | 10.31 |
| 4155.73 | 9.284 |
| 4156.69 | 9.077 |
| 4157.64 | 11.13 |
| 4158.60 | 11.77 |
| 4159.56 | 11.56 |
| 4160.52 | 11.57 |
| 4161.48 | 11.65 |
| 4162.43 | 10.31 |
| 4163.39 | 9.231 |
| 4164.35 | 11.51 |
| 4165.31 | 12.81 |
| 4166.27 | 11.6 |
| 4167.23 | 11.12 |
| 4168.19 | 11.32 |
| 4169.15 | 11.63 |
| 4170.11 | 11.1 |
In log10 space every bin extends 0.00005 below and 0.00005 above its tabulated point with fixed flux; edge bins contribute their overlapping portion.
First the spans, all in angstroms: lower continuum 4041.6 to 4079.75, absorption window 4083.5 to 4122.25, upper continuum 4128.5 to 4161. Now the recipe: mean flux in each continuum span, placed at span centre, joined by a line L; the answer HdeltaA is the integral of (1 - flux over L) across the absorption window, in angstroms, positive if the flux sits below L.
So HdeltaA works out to 1.9 angstroms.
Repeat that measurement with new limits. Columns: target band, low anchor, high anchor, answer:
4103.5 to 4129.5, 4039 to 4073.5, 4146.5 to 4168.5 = 1.21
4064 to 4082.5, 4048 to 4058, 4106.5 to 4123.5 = 1.10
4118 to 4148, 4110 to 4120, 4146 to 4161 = 0.08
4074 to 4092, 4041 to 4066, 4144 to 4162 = 0.36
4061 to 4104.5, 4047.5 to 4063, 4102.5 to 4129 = 2.83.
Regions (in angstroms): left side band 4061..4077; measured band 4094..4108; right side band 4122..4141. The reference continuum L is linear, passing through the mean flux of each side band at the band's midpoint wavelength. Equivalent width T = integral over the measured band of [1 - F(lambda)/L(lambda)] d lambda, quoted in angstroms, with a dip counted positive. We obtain 2.14 angstroms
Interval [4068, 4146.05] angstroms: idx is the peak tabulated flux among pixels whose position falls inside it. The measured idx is 13.86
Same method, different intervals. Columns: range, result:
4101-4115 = 11.63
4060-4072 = 13.43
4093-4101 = 11.3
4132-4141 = 11.95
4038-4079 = 13.69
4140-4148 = 11.73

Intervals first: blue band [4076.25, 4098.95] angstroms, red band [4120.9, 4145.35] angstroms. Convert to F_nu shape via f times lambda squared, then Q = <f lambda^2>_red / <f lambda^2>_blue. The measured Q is 1.0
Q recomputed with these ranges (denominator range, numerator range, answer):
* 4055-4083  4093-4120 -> 0.91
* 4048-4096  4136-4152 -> 0.99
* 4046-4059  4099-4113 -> 0.87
